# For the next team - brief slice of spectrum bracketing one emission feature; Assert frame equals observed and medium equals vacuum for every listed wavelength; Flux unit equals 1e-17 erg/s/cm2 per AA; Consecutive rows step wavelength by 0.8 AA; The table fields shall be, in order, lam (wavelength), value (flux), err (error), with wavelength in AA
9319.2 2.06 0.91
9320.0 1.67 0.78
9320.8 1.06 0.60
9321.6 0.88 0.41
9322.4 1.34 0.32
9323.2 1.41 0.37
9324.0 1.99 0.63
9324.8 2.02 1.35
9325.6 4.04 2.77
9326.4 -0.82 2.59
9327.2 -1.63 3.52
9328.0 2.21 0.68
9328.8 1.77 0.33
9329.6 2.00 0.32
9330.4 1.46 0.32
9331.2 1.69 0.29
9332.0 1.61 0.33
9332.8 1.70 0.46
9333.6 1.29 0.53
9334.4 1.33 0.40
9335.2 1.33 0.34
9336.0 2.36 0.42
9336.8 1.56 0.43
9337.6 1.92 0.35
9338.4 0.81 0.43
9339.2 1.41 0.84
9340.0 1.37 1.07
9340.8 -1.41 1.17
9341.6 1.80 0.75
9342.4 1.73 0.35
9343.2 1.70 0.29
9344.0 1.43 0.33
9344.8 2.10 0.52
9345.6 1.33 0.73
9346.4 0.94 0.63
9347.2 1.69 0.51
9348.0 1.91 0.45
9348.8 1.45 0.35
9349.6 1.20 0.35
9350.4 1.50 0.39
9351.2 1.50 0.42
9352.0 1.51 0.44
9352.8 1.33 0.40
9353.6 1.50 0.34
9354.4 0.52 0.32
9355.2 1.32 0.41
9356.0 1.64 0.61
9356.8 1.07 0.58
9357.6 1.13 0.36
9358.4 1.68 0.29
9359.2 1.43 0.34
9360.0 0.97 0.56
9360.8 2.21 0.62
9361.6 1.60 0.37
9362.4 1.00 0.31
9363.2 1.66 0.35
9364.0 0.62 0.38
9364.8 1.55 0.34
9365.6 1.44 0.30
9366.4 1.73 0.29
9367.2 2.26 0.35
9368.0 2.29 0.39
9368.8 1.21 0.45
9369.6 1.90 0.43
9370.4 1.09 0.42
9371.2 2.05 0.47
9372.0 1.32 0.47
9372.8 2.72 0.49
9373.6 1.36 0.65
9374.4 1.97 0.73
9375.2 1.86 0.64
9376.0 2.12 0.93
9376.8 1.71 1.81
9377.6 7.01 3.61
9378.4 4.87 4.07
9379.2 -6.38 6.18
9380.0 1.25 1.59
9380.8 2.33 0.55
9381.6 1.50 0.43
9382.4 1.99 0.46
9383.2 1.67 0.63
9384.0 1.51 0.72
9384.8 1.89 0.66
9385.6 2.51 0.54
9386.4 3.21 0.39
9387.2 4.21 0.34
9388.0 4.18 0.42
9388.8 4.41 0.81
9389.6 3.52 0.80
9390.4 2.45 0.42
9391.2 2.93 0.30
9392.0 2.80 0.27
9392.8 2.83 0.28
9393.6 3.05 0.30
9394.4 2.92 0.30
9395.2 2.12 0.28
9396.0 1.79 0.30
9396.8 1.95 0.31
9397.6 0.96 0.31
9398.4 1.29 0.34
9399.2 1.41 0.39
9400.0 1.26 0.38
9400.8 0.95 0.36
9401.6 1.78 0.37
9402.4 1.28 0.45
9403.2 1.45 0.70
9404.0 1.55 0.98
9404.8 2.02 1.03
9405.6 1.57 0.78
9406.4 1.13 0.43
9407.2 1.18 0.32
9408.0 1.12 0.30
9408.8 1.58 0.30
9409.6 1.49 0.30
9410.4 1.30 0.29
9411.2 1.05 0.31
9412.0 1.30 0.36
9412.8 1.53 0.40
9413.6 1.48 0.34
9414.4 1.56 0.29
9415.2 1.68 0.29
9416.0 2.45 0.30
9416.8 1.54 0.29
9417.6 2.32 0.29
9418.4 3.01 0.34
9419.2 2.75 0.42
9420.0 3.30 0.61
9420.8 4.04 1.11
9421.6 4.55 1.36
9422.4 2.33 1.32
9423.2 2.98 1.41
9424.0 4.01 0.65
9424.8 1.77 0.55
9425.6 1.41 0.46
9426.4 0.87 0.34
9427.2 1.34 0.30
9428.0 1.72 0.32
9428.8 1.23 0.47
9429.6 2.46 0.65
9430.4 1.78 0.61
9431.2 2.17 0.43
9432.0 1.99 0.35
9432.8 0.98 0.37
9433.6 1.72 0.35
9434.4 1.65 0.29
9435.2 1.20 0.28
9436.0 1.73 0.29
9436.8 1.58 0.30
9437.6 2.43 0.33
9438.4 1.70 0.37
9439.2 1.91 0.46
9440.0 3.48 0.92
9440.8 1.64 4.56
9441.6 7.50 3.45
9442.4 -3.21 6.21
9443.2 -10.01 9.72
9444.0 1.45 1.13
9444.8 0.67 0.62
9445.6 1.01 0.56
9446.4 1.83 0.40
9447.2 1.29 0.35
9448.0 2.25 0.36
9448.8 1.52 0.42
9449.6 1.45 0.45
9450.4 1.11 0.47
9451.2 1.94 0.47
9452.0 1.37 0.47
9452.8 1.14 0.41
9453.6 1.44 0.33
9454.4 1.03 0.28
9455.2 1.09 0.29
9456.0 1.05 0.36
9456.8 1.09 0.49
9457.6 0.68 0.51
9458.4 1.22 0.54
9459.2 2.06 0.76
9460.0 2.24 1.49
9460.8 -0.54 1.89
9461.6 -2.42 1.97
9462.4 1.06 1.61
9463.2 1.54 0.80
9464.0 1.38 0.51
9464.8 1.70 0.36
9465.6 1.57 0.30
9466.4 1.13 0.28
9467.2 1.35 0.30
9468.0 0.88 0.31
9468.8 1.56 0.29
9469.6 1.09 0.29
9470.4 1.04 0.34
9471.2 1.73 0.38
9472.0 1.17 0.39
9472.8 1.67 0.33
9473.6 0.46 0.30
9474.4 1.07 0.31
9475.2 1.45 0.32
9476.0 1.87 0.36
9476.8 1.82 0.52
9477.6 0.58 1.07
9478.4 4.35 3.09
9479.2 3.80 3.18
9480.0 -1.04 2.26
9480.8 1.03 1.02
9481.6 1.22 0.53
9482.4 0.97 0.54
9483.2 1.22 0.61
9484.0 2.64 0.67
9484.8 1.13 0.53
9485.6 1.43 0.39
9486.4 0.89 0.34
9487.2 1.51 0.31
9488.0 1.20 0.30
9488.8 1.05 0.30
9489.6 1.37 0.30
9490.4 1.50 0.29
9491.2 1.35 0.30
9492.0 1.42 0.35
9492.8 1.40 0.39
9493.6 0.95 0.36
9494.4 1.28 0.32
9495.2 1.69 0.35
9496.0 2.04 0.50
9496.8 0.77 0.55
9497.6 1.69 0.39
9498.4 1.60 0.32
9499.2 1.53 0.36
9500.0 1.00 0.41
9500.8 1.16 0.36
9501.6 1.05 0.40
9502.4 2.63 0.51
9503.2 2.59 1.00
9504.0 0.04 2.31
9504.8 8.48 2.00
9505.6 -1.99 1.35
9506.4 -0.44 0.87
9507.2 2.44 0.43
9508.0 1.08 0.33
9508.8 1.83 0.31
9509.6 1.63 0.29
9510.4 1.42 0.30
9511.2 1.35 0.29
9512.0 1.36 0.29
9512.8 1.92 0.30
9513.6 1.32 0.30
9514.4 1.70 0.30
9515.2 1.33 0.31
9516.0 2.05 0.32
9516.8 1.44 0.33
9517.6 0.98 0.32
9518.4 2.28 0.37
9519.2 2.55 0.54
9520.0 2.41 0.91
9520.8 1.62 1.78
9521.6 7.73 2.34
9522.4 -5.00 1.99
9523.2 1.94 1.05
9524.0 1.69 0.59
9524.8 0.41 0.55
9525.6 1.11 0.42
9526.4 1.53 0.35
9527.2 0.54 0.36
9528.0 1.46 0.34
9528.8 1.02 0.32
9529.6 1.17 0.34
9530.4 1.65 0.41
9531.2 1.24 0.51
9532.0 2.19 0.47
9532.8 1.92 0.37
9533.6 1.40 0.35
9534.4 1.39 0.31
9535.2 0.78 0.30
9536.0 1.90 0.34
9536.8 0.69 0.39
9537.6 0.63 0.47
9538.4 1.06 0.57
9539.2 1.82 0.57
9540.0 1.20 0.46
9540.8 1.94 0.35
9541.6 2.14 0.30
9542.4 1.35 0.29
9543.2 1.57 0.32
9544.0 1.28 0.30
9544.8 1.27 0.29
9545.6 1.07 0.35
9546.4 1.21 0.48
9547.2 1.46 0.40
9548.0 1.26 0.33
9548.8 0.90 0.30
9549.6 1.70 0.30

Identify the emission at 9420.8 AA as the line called [N II]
